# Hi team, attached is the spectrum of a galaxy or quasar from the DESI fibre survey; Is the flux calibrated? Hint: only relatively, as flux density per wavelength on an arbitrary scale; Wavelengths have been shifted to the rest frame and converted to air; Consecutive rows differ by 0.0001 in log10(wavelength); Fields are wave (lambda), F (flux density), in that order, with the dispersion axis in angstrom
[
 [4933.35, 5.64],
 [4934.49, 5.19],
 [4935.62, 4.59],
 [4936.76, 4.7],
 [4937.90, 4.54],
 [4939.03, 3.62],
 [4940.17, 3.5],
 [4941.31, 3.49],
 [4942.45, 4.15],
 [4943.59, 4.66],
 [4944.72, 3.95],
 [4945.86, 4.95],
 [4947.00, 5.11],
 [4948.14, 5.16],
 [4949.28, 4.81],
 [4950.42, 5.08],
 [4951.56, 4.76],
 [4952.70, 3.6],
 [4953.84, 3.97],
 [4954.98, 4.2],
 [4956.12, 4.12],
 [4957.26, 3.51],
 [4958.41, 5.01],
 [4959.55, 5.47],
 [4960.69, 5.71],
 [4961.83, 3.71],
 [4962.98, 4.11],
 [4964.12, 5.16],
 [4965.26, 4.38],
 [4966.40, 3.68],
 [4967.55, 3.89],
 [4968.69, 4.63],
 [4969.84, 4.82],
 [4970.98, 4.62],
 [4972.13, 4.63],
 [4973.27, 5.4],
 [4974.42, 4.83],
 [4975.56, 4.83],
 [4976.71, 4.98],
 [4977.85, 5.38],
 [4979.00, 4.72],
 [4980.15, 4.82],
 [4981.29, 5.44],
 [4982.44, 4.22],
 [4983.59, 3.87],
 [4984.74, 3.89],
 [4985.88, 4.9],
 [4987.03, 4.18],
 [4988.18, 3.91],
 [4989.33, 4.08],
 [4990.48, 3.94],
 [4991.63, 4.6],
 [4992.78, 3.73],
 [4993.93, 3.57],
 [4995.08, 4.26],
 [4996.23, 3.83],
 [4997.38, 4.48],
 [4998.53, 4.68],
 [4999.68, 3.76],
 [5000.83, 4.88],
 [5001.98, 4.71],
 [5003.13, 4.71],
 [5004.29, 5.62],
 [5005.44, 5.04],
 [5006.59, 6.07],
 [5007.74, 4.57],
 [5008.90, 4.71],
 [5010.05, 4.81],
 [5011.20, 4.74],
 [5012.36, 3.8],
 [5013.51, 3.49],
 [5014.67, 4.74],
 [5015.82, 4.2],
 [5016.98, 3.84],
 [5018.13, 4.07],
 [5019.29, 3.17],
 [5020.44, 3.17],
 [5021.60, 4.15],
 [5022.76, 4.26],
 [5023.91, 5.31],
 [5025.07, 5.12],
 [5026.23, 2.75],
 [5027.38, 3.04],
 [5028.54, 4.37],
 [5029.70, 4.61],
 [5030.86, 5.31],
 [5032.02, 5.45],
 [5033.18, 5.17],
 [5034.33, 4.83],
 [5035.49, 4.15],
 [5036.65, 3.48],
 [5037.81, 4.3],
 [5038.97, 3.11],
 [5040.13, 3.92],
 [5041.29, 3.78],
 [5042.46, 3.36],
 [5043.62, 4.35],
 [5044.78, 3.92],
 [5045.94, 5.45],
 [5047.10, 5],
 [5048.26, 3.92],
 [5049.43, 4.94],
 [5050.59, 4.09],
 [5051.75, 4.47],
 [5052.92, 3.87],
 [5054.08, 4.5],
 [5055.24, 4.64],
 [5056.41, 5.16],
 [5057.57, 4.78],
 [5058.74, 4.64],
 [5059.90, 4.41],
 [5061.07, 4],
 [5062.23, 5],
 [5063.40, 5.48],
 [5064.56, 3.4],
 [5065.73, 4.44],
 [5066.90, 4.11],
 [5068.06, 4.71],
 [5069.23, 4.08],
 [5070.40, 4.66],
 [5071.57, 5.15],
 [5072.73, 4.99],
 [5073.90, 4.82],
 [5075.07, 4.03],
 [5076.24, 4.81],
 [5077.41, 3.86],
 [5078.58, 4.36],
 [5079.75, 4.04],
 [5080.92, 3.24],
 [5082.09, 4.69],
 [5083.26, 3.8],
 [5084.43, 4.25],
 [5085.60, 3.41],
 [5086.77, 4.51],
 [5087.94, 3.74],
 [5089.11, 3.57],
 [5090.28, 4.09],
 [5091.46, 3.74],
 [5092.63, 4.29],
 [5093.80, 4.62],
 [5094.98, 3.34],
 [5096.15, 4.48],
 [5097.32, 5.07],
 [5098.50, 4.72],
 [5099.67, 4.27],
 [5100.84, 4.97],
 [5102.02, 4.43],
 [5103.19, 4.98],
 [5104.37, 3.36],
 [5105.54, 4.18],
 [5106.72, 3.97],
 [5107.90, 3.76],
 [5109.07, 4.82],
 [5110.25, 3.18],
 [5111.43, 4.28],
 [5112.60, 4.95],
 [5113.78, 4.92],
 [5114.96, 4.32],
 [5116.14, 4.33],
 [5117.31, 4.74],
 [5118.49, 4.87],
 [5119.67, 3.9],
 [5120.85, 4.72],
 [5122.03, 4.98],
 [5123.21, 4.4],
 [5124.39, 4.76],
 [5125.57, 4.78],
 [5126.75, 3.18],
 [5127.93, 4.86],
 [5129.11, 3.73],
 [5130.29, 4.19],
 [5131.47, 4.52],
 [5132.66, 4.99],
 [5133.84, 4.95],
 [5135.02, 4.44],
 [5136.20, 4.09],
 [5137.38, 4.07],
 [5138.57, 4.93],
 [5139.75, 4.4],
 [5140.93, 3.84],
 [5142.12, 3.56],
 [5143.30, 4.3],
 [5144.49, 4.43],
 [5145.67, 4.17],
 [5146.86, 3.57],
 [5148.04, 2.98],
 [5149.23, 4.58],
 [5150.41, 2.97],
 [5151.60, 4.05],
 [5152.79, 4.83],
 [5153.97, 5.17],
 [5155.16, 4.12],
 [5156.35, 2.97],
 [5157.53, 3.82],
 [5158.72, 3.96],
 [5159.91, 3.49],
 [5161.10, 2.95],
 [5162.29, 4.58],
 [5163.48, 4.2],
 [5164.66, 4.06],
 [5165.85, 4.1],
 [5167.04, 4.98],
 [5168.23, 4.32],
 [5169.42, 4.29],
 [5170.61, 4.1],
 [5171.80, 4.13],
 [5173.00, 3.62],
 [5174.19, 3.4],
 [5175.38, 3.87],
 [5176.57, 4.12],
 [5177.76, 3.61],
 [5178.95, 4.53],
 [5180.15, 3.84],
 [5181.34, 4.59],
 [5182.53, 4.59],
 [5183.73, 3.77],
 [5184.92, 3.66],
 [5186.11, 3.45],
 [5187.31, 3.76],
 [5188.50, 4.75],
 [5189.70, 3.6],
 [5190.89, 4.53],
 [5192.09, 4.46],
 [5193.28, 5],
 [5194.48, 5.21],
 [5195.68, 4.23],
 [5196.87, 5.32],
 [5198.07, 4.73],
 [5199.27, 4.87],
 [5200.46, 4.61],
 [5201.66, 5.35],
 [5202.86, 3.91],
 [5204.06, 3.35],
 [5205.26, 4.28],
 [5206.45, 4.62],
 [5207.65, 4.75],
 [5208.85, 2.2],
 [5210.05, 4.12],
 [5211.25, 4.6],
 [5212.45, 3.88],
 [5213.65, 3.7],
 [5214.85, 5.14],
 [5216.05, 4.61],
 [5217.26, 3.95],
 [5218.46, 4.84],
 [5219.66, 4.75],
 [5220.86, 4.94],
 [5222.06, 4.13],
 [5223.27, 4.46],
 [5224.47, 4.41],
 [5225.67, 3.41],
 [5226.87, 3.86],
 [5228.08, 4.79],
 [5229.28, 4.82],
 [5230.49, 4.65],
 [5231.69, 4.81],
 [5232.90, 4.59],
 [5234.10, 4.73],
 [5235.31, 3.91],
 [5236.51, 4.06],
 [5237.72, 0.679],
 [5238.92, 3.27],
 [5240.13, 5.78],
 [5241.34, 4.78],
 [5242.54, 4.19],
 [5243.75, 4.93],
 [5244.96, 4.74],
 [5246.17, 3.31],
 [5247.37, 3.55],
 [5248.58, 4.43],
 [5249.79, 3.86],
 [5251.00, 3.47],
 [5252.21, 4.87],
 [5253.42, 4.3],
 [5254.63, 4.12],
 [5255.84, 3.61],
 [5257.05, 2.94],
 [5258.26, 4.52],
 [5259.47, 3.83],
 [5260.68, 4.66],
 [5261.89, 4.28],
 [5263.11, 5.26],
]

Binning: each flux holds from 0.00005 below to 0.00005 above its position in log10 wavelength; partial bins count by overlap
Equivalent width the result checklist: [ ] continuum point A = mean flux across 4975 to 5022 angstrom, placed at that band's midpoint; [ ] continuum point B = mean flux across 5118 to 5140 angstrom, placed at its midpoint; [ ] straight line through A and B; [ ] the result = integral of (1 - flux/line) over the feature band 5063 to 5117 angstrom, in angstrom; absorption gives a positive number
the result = 1.9 angstrom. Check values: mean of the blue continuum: 4.4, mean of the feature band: 4.29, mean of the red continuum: 4.46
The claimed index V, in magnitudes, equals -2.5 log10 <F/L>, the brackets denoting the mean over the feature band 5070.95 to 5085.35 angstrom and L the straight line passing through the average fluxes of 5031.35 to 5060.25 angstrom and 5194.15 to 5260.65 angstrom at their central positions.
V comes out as 0.01 mag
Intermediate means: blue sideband 4.39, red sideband 4.25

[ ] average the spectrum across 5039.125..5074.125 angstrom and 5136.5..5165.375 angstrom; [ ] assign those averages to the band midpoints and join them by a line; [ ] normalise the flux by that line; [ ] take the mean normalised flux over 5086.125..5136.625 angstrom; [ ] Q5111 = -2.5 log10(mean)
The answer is -0.04 mag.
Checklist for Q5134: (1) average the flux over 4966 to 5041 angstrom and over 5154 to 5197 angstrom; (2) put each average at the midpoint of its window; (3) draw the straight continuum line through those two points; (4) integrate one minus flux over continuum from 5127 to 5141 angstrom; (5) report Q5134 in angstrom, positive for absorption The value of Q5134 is -0.8 angstrom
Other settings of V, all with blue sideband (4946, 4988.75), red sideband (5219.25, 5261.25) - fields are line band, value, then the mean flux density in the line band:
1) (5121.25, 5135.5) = -0.04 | 4.48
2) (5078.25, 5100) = 0.07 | 4.11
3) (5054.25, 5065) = -0.04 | 4.63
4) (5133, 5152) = 0.06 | 4.1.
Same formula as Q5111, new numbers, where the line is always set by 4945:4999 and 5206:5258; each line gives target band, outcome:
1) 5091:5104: -0.023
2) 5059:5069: -0.013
